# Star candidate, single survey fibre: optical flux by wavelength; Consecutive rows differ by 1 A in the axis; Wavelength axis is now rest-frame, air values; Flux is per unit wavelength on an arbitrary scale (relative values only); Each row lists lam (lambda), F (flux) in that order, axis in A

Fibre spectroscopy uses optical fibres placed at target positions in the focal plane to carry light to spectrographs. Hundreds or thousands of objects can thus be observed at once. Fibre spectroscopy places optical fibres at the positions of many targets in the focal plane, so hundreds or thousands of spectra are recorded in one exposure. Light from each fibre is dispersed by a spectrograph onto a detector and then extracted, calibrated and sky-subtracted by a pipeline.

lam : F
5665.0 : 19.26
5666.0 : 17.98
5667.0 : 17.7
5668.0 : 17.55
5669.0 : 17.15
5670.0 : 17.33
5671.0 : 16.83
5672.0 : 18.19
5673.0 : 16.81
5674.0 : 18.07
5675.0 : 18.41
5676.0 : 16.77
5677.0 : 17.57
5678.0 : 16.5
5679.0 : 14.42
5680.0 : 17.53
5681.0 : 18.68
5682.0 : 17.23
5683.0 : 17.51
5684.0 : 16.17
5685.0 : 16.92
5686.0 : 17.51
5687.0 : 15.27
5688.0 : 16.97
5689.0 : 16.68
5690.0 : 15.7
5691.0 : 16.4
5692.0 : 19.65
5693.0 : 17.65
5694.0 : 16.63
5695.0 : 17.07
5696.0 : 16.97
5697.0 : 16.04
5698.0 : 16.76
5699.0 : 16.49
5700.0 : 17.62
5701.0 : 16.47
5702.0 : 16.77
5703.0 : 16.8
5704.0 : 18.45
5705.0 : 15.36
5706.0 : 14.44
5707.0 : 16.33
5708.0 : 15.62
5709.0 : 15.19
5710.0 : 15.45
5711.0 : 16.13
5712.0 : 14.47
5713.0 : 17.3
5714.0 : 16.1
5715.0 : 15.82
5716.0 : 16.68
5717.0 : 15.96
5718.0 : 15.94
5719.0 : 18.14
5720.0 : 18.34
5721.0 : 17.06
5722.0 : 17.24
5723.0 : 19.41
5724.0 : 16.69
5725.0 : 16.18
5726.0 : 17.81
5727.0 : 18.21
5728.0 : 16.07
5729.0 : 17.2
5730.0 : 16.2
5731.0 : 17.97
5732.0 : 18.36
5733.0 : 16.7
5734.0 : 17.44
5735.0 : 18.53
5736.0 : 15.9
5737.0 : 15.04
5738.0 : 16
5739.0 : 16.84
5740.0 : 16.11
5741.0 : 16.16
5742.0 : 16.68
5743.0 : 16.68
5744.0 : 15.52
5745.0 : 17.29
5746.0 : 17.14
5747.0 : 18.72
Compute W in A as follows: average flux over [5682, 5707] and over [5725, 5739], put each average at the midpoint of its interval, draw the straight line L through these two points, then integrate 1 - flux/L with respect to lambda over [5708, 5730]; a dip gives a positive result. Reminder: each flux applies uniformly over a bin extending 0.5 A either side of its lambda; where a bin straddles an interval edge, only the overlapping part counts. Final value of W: 0.3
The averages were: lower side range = 16.8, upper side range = 17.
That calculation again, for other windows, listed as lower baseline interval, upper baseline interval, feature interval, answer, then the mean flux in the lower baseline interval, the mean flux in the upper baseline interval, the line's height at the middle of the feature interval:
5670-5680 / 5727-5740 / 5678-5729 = 0.8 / 17.1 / 16.9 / 17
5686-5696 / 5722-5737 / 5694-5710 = 0.6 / 16.9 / 17.3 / 17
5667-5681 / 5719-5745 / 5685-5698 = 0.2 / 17.2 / 17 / 17.2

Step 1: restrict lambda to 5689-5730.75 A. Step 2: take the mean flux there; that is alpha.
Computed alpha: 16.7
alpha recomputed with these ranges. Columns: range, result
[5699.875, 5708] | 16.4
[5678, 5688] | 16.8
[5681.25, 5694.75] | 17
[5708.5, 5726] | 16.6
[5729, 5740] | 16.9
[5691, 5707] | 16.8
